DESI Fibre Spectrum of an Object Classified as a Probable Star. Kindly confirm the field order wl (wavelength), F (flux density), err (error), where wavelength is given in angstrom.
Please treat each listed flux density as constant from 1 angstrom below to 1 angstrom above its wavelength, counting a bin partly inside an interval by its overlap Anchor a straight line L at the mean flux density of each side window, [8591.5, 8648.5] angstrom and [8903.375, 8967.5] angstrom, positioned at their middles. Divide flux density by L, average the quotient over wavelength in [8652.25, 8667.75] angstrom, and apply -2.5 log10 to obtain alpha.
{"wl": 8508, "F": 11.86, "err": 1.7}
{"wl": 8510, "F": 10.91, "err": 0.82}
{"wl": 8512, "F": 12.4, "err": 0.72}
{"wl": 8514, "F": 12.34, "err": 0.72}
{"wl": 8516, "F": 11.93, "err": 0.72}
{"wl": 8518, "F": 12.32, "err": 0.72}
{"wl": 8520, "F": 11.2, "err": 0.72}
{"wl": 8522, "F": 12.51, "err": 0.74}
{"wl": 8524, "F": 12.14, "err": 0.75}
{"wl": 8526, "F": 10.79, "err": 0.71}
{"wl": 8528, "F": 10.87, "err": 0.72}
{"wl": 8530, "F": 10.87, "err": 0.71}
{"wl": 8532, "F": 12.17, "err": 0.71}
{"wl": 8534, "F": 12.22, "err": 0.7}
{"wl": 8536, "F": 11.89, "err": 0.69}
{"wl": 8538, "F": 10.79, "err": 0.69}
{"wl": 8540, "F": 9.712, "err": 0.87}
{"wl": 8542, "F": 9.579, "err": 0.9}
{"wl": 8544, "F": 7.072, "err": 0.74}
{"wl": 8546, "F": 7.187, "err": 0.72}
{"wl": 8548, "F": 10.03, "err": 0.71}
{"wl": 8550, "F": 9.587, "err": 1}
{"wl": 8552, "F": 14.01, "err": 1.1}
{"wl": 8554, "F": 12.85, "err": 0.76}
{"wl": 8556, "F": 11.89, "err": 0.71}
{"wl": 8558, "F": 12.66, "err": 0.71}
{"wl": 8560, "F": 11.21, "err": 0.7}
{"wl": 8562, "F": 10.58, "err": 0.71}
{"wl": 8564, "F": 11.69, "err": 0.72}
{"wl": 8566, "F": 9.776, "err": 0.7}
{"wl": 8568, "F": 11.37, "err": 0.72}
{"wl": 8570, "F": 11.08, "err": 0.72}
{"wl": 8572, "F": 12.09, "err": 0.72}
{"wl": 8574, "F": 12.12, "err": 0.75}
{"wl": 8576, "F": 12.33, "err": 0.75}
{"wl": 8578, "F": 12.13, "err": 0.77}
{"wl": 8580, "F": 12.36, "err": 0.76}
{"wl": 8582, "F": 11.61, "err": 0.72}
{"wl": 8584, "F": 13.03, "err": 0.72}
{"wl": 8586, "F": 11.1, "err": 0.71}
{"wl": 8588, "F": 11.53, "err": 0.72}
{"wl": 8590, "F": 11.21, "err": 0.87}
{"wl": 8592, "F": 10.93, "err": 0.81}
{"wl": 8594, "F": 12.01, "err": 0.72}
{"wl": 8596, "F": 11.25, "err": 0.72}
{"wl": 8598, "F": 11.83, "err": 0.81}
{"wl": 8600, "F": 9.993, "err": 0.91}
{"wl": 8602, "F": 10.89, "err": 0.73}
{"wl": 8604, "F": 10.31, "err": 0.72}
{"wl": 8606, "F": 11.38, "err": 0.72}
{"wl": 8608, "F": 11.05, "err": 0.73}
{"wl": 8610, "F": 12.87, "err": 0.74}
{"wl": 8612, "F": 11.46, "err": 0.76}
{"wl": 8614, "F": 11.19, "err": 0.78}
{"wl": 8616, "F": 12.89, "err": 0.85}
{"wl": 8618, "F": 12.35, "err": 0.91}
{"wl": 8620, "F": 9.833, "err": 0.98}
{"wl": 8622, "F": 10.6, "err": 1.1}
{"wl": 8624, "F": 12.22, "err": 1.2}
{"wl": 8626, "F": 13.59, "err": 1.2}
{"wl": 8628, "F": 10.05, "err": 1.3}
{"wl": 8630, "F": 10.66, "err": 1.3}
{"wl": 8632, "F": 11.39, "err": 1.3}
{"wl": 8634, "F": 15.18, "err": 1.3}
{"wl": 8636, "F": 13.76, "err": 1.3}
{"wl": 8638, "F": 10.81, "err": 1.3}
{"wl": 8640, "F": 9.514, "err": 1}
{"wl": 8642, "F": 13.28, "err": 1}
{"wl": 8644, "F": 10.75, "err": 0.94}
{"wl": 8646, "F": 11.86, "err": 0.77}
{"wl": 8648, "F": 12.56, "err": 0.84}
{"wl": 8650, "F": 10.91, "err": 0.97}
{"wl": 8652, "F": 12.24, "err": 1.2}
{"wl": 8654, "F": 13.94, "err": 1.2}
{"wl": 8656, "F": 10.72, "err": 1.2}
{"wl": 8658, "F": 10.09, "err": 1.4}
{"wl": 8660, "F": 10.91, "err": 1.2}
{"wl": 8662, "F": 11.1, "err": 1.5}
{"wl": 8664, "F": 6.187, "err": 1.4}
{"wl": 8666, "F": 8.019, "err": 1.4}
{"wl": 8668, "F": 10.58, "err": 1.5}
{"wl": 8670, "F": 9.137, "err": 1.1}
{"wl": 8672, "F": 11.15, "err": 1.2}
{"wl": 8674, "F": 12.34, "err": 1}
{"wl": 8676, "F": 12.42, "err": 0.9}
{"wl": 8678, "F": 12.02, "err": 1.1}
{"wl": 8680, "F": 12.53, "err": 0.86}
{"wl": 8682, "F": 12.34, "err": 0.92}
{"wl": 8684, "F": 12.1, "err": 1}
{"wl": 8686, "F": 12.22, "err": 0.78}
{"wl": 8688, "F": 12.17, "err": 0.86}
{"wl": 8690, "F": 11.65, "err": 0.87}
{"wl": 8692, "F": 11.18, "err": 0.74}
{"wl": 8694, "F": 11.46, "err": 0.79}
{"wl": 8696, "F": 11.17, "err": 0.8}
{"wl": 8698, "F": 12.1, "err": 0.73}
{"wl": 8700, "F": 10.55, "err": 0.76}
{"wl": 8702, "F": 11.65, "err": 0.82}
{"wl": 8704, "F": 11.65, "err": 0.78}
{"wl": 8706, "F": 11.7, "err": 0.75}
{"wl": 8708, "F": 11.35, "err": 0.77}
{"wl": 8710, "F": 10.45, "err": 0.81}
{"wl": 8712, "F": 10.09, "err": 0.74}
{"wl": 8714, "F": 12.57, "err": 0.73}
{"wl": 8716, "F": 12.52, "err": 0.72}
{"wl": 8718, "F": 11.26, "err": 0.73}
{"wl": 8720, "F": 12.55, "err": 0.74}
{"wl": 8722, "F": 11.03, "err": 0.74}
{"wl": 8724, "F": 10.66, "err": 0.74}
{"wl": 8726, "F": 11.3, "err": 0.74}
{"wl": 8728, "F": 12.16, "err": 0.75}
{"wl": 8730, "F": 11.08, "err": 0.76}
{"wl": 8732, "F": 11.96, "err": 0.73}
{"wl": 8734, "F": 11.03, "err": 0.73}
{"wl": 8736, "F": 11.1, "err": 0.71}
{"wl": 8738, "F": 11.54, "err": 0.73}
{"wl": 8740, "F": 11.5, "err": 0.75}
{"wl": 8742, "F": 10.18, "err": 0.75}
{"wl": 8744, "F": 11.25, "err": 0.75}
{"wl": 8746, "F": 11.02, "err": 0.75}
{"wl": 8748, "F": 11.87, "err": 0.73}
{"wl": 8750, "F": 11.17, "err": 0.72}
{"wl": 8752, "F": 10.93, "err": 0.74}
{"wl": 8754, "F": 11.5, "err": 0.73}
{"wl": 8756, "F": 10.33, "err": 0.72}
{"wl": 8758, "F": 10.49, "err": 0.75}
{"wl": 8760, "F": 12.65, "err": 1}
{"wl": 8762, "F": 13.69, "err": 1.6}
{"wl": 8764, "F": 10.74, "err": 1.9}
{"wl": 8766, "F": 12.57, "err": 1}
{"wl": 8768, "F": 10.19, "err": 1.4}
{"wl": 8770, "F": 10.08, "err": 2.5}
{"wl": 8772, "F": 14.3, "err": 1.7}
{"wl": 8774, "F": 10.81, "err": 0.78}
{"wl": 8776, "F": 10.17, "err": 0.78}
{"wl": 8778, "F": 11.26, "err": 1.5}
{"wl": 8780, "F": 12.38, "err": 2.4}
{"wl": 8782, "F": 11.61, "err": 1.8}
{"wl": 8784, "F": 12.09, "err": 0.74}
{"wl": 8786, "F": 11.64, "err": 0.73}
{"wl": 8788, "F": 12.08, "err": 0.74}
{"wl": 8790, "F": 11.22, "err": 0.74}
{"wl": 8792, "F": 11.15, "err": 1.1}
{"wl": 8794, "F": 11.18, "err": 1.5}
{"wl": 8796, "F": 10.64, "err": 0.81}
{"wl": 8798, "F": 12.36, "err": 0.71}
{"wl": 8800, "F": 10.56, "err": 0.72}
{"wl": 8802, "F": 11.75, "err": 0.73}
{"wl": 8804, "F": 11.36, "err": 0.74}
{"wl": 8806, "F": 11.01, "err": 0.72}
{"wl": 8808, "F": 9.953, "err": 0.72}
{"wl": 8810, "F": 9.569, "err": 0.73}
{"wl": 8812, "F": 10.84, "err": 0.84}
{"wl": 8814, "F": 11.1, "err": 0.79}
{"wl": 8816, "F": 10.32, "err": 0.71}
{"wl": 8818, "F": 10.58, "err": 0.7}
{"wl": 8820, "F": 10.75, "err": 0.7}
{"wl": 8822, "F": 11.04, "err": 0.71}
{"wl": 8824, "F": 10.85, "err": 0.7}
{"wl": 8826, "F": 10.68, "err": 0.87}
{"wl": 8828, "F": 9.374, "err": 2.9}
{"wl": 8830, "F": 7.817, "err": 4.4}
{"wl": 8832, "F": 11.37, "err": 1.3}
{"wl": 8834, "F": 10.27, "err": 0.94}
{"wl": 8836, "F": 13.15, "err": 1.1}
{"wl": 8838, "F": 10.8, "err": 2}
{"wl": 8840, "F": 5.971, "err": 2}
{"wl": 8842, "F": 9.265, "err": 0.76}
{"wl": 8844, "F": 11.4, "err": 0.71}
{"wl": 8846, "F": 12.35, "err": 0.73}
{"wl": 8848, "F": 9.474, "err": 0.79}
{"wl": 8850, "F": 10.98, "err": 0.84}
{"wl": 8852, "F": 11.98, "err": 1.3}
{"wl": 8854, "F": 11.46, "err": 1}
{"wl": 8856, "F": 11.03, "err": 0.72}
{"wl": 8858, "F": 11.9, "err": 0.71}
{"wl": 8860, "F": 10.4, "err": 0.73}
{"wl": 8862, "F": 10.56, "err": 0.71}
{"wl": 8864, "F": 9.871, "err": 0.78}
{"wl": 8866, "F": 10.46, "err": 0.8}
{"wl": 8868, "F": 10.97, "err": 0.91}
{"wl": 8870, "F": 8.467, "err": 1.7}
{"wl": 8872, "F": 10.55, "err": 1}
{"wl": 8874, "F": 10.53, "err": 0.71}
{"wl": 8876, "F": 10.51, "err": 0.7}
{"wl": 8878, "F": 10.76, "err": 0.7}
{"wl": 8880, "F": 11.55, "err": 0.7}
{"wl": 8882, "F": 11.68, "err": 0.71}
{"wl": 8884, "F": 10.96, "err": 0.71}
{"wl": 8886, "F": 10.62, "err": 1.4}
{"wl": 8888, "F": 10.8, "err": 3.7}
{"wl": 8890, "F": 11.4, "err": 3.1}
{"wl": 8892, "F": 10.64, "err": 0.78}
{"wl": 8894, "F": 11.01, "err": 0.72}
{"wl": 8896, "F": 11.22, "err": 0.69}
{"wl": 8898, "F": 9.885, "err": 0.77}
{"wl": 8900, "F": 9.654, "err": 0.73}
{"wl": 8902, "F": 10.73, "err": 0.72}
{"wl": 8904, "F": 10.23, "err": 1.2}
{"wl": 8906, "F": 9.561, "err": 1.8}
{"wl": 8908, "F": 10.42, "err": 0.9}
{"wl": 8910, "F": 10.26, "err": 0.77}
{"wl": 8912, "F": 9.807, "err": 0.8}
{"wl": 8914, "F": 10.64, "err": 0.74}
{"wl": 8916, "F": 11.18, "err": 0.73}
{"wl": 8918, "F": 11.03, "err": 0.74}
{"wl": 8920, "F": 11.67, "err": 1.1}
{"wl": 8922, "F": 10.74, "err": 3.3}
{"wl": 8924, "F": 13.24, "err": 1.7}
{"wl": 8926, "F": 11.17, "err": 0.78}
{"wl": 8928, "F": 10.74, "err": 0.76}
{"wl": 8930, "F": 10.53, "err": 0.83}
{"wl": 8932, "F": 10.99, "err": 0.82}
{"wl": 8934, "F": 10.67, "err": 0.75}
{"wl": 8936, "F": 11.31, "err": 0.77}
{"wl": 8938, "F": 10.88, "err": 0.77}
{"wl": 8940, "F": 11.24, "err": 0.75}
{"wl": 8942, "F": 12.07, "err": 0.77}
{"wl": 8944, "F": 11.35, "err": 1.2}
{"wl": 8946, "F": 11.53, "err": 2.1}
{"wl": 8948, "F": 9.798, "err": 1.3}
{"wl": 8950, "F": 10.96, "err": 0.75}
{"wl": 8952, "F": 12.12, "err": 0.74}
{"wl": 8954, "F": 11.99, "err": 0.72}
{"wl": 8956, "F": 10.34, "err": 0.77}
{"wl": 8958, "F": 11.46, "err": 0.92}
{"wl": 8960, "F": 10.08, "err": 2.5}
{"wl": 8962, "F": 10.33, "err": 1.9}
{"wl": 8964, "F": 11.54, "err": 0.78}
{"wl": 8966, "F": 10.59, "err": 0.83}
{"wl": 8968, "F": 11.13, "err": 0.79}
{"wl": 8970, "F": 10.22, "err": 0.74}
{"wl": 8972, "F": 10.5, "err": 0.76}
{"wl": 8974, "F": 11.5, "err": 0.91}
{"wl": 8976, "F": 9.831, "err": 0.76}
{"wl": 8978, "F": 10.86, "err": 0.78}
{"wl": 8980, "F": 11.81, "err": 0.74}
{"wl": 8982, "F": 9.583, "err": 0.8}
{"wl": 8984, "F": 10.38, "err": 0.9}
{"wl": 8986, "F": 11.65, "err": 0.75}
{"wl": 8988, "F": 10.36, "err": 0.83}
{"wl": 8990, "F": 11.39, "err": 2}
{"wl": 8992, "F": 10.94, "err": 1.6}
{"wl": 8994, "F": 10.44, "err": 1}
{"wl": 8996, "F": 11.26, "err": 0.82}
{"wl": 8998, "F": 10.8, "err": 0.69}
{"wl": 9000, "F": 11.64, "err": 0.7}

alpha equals 0.126 mag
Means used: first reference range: 11.6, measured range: 10.3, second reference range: 11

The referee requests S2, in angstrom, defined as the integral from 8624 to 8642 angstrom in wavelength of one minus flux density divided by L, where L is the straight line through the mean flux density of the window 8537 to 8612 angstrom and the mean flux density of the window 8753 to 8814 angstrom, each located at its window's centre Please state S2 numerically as -1.2 angstrom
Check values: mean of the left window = 11.2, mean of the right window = 11.3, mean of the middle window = 12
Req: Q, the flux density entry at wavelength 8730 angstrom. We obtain 11.08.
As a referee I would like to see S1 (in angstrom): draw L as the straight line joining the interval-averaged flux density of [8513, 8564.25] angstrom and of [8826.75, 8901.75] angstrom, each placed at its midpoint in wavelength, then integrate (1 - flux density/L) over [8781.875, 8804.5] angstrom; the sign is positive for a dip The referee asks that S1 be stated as -1.6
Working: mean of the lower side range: 11.1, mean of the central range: 11.5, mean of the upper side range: 10.6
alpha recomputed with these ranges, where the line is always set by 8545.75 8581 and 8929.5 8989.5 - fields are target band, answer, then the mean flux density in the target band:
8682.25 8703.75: -0.03 mag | 11.7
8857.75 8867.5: 0.05 mag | 10.6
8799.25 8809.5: 0.03 mag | 10.9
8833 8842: 0.12 mag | 9.96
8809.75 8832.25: 0.08 mag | 10.4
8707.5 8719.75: -0.02 mag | 11.4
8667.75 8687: -0.04 mag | 11.7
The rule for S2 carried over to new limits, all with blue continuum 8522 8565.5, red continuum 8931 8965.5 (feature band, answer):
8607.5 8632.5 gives -1.31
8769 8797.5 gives -1.16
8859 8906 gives 2.15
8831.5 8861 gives 0.75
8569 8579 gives -0.89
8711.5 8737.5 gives -1.16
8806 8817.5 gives 0.65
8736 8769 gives -0.94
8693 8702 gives -0.28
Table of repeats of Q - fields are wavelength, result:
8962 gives 10.33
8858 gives 11.9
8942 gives 12.07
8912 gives 9.807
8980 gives 11.81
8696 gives 11.17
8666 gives 8.019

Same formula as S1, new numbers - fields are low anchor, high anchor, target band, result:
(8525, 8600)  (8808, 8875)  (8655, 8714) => -1.12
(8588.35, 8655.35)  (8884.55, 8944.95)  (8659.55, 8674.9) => 2.20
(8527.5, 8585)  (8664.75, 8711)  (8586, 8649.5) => -1.68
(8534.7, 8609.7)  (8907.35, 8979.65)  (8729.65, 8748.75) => -0.30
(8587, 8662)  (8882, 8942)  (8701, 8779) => -0.85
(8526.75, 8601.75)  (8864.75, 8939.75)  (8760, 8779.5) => -1.23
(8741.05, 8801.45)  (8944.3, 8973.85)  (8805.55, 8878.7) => 4.79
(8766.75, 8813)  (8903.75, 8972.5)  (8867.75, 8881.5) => 0.71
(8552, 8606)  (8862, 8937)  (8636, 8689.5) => 0.33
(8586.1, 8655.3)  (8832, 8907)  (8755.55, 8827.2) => -1.77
